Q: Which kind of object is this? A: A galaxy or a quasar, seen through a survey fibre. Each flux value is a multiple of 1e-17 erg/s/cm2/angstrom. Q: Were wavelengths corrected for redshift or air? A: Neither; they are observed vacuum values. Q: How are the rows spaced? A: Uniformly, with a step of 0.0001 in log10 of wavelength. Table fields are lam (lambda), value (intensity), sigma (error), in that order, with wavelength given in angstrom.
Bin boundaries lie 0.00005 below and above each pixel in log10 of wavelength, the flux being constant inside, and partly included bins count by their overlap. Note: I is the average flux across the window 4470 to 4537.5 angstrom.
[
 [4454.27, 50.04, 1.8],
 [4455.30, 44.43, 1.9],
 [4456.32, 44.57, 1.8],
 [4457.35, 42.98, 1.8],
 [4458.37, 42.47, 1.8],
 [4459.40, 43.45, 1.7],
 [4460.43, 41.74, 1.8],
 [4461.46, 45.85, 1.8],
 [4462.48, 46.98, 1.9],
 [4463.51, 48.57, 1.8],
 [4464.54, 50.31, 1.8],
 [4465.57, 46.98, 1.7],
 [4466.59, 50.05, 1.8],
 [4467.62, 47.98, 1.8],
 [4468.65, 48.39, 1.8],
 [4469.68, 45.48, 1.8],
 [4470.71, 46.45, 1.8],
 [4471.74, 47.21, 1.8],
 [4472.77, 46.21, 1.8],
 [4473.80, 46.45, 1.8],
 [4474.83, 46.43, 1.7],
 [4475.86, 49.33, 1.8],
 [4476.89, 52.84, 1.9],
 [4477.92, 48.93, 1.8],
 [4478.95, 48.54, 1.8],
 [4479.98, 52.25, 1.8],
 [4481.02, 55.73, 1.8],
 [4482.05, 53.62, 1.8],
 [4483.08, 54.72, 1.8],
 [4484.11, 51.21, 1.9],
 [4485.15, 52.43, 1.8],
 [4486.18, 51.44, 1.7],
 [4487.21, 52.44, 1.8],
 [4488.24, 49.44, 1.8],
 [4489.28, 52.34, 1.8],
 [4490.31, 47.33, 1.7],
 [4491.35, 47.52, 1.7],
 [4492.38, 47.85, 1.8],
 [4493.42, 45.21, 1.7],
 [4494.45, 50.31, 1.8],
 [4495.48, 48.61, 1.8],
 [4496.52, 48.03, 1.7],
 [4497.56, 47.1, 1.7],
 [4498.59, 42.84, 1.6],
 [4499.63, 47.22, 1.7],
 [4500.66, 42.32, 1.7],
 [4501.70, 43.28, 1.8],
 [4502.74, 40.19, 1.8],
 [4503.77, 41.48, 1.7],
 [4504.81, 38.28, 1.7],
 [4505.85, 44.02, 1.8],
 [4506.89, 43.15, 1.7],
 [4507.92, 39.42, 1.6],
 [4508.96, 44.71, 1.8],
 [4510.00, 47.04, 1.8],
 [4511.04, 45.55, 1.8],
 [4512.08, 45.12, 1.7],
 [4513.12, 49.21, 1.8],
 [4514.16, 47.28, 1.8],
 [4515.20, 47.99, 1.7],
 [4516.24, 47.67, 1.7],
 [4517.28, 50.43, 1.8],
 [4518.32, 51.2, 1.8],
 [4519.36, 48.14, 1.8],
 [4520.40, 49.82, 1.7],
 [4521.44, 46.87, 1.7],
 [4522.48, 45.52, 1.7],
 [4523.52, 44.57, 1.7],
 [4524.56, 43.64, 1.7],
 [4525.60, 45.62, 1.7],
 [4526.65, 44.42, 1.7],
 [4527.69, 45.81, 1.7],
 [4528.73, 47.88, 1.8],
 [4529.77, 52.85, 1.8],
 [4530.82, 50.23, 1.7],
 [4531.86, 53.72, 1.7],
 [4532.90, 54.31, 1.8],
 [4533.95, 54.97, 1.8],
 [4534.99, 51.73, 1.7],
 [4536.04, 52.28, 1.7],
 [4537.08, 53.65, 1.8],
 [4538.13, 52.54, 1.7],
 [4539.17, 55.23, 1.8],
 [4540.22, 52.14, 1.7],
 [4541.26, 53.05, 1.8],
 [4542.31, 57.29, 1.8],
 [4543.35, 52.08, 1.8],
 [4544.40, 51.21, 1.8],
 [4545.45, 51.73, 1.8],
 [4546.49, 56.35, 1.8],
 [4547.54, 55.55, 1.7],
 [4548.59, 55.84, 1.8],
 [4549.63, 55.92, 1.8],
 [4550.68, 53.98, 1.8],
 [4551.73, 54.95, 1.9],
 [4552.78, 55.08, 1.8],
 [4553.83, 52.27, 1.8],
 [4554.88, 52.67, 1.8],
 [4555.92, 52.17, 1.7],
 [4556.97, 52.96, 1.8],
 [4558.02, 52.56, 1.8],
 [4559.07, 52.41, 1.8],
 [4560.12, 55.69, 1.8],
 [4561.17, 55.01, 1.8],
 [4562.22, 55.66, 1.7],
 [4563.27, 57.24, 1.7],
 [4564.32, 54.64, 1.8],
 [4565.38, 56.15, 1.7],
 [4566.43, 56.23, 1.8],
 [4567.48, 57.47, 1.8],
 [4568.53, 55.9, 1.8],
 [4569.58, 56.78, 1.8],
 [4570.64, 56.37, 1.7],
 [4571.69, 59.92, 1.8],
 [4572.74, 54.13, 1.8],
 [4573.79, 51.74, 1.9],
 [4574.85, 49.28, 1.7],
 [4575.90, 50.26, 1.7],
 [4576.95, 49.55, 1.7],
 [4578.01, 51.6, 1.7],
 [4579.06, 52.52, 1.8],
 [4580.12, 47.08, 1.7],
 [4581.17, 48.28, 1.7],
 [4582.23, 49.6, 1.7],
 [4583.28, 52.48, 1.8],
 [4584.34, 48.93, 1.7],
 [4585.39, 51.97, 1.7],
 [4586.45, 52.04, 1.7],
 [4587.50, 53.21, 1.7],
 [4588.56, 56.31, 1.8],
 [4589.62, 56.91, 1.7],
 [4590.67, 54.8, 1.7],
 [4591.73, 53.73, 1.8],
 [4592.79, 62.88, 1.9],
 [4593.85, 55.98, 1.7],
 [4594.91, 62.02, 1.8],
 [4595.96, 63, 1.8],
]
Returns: 48.1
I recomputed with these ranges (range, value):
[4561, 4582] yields 53.7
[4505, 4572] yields 51.4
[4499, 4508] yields 42.3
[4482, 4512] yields 46.7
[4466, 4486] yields 49.7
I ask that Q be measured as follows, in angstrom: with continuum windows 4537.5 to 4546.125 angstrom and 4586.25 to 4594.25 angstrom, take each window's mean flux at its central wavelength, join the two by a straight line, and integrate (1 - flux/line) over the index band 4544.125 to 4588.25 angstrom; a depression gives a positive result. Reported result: 0.85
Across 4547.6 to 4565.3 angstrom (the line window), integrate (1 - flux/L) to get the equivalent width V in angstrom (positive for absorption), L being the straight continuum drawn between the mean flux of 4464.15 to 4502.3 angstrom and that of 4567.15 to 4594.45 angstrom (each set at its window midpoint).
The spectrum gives -0.7 angstrom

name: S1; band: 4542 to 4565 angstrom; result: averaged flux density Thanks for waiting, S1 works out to 54.2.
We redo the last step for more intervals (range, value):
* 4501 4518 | 44.7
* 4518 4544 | 50.4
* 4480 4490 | 52.5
